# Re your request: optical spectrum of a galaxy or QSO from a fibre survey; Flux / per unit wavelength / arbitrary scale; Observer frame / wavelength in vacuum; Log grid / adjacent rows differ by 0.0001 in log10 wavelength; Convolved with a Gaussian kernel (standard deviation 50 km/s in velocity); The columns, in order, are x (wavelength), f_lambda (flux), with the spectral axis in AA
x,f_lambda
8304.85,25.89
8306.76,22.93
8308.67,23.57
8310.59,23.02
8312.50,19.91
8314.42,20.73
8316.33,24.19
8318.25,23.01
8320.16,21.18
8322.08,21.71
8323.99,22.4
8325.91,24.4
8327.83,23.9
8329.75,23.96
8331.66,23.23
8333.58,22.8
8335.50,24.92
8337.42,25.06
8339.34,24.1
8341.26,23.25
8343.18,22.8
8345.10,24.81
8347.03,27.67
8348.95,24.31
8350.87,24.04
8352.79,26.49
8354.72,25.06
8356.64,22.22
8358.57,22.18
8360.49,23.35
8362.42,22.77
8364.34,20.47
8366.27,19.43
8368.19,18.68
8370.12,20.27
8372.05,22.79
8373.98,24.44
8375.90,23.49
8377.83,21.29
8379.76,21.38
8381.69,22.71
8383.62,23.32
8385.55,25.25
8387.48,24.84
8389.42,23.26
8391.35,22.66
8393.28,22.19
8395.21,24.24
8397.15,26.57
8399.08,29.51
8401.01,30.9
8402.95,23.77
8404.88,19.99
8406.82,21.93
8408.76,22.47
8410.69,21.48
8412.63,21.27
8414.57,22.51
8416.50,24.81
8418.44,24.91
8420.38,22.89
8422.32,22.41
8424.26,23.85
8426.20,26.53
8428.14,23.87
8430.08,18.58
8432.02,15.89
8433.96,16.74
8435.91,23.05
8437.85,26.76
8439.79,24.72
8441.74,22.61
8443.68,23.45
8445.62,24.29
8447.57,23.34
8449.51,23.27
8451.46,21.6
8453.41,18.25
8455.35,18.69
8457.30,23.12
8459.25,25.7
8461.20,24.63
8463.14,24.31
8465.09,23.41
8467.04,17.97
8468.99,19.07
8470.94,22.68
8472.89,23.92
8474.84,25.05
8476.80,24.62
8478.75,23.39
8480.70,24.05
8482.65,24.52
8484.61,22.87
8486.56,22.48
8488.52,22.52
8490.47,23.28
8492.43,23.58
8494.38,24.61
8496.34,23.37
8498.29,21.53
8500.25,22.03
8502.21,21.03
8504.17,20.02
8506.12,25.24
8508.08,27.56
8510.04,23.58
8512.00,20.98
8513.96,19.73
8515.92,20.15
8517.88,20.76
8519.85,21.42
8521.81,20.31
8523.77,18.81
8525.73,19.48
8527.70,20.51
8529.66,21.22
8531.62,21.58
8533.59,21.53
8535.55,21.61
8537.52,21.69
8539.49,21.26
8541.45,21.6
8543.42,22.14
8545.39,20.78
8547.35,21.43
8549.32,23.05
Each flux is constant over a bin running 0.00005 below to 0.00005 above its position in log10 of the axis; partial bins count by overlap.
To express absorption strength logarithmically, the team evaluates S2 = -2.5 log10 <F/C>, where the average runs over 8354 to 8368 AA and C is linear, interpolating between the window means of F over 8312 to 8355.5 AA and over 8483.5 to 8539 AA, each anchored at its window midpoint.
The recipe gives 0.07 mag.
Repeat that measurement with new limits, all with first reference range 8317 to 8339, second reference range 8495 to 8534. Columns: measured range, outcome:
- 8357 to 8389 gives 0.03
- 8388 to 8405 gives -0.11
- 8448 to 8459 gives 0.04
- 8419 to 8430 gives -0.05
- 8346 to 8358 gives -0.08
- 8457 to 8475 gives -0.04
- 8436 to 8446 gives -0.09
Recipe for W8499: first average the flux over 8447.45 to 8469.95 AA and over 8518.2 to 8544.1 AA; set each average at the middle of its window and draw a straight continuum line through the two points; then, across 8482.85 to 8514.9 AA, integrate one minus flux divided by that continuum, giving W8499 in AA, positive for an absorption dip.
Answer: -2.1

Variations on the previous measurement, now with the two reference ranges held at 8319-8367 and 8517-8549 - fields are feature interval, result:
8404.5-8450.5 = -0.4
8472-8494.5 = -2.1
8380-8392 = -0.3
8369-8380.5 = 0.4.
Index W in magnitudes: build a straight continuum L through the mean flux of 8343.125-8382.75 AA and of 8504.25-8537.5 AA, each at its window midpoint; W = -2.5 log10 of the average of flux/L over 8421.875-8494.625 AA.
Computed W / -0.03 mag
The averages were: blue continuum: 22.9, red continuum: 21.5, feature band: 22.7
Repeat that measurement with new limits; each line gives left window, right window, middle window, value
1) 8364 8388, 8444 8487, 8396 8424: -0.07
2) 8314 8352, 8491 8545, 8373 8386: 0.01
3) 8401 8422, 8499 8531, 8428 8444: 0.05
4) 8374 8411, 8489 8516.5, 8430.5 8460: 0.06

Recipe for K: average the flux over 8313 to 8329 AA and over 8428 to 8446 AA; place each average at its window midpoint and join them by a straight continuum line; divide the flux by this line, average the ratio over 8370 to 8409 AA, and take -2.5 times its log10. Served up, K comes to -0.076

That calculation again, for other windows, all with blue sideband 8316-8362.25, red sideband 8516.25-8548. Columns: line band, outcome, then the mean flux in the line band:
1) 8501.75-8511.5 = -0.104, 23.5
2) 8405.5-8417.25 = 0.021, 22.3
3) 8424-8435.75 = 0.080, 20.9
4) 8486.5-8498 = -0.083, 23.3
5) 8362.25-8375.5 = 0.100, 21.3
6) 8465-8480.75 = -0.035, 22.6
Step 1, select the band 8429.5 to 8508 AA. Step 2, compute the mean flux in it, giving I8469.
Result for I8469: 22.6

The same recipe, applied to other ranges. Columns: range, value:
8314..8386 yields 23.1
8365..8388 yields 22.3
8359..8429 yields 23.2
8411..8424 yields 23.1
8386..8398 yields 24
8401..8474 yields 22.5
